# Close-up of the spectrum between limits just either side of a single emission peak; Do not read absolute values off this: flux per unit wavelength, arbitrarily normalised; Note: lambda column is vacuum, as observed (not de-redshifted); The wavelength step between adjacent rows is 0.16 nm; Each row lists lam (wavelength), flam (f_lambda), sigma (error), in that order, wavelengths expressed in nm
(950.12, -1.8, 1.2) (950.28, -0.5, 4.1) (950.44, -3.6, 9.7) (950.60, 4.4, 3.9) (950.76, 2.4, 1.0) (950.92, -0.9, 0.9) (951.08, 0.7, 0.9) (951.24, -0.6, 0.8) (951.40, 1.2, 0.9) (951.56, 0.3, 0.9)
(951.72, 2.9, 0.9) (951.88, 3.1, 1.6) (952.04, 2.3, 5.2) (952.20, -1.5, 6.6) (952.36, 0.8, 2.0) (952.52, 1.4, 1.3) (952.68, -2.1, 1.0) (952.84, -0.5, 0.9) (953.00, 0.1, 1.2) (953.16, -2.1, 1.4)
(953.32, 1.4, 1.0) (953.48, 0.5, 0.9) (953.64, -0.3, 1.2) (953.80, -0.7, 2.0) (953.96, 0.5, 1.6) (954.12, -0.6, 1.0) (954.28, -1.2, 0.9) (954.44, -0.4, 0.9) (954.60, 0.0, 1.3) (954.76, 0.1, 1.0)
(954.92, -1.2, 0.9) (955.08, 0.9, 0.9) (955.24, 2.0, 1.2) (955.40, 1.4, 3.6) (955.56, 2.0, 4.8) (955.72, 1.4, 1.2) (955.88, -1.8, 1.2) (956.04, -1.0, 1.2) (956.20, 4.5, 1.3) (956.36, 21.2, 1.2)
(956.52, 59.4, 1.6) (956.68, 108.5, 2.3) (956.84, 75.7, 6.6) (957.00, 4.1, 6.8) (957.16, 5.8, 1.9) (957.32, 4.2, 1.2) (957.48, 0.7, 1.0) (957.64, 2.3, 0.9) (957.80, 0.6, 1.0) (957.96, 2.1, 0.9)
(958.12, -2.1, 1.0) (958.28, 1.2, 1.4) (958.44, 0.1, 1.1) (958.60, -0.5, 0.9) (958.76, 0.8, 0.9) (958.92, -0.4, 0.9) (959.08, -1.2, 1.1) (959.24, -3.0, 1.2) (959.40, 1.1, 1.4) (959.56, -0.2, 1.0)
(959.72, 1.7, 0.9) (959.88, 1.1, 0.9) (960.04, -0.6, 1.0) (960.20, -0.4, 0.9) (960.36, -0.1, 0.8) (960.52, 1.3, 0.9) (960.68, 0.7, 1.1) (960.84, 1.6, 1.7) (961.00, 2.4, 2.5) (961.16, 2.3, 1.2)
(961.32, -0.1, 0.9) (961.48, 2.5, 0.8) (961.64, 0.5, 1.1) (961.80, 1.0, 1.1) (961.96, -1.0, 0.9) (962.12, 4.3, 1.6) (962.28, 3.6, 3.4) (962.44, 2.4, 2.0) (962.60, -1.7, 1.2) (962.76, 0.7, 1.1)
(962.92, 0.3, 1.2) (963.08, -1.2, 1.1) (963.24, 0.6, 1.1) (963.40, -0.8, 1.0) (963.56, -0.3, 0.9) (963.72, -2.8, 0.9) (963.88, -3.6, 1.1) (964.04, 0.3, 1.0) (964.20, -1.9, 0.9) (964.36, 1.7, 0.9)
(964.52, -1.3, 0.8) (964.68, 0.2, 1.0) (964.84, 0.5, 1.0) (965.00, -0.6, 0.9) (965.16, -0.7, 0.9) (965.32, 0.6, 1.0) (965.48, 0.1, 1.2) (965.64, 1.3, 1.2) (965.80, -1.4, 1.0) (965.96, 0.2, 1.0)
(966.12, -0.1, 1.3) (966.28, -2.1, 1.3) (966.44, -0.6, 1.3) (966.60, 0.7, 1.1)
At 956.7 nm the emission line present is [O III]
